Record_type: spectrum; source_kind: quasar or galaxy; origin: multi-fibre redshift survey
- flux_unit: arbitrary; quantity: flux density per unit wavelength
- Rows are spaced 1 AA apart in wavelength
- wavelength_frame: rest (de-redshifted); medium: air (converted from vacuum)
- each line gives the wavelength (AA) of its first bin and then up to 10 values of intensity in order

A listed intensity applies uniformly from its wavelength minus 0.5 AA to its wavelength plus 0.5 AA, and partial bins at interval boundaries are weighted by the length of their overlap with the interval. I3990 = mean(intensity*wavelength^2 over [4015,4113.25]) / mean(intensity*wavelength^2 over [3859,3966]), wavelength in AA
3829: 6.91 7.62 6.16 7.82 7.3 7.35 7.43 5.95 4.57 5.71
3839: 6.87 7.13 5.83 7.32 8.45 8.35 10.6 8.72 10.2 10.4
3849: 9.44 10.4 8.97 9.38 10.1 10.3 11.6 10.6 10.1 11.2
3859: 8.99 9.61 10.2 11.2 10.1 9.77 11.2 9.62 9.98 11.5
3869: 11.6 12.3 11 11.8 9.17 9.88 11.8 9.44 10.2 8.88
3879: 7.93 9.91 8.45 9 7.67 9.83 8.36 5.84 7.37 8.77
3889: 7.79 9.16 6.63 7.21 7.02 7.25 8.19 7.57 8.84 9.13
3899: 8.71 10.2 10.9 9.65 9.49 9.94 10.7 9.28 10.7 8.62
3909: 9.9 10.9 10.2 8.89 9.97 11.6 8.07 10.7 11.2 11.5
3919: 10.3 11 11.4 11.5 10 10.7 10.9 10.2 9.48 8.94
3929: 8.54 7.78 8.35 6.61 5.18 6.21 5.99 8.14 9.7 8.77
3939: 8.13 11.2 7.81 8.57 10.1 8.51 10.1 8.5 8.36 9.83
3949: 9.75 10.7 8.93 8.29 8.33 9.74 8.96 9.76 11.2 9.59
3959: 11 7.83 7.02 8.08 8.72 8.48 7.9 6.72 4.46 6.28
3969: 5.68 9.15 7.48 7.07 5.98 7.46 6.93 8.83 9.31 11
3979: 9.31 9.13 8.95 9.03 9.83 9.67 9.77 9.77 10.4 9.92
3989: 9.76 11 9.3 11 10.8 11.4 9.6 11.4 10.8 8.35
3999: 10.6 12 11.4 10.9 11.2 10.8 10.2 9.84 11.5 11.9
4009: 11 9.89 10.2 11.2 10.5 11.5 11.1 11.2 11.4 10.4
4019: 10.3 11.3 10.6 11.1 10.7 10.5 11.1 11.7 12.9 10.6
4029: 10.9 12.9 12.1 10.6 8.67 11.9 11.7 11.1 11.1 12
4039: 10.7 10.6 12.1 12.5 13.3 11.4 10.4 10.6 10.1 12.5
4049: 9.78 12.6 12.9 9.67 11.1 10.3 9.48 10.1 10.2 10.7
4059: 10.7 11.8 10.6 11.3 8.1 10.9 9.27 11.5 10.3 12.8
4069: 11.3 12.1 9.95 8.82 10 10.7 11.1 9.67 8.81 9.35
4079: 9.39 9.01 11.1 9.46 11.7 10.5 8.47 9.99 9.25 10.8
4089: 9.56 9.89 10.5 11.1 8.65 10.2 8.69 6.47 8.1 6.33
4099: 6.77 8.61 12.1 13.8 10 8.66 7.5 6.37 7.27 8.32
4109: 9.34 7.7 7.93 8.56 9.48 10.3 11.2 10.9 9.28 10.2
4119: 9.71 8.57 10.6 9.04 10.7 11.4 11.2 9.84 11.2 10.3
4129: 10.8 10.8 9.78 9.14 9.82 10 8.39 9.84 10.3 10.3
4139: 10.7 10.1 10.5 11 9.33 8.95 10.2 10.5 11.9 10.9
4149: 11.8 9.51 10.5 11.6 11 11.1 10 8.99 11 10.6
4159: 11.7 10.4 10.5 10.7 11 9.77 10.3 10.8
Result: 1.2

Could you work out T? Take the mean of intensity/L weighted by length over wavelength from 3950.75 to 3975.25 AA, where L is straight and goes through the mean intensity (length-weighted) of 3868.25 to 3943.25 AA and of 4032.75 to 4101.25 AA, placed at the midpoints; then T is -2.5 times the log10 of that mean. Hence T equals 0.20 mag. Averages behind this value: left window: 9.27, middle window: 8.04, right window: 10.3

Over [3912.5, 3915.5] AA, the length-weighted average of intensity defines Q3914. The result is 9.88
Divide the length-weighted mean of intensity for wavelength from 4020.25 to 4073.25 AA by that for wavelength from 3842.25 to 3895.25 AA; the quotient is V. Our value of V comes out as 1.16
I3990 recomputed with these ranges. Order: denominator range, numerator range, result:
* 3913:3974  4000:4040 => 1.30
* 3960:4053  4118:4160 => 1.08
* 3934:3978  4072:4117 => 1.19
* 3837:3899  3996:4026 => 1.27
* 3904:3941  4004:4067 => 1.23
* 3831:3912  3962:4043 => 1.19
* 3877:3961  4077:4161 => 1.19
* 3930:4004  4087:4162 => 1.18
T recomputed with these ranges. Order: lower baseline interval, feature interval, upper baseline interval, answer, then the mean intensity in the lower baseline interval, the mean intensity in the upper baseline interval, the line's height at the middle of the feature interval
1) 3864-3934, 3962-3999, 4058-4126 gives 0.08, 9.43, 9.76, 9.57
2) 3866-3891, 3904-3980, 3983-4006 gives 0.11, 9.43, 10.4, 9.98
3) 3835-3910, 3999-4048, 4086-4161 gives -0.16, 9.19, 9.84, 9.58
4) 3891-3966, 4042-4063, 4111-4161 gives -0.12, 9.17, 10.3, 9.82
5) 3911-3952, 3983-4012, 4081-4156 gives -0.11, 9.3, 9.8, 9.48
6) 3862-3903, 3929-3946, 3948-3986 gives 0.08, 9.27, 8.58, 8.82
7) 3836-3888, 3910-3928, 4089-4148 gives -0.11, 9.35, 9.65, 9.42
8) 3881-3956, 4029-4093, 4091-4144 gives -0.13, 9.08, 9.56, 9.43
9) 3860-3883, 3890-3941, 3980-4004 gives 0.11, 10.2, 10.3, 10.2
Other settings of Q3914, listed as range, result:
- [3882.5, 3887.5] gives 7.81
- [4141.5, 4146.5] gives 10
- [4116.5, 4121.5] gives 9.67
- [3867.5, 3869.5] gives 11.6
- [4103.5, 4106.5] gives 7.51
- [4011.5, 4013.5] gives 10.8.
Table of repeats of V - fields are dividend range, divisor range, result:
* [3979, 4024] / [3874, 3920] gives 1.14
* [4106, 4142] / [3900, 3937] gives 1.02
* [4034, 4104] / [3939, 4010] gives 1.11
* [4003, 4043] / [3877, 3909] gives 1.27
